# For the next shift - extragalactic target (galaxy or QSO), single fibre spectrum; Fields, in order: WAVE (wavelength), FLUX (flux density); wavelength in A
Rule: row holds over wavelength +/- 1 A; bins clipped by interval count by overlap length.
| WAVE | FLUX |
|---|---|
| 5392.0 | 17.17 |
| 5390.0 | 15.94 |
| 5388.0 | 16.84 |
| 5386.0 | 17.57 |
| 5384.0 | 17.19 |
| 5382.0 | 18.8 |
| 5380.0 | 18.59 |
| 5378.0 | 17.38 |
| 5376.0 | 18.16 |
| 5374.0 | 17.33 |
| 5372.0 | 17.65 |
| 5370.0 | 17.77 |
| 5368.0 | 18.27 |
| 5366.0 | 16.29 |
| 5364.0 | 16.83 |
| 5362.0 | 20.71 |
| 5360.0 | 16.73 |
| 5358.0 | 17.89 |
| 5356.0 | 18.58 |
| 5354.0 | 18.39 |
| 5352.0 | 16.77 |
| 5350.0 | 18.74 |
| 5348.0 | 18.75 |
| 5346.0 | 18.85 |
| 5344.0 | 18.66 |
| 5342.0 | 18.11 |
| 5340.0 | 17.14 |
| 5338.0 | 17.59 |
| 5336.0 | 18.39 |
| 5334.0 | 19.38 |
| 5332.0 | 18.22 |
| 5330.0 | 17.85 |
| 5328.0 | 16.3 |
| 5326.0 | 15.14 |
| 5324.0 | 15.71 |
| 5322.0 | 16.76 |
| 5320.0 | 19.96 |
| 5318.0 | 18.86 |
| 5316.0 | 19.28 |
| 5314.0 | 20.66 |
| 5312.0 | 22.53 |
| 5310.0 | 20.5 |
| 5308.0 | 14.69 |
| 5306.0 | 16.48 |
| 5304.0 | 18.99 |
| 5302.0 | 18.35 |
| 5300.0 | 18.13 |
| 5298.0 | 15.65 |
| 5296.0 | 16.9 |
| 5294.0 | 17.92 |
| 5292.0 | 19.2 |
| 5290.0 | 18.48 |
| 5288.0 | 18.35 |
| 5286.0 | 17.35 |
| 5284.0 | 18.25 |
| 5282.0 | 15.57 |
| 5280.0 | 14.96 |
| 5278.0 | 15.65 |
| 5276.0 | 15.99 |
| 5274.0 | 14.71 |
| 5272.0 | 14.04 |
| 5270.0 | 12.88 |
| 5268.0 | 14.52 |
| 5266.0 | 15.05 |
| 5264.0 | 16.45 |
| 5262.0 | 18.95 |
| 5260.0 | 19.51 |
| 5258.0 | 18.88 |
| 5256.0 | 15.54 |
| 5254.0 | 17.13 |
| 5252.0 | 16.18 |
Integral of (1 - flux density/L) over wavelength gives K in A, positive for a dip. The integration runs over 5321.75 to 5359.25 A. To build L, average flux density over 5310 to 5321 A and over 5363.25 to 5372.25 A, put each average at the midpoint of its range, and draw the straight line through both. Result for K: 2.1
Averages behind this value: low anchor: 20.3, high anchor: 17.4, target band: 17.8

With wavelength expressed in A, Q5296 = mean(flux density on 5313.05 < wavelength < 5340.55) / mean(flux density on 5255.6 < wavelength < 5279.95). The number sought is 1.12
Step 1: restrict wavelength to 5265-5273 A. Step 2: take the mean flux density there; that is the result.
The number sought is 14.1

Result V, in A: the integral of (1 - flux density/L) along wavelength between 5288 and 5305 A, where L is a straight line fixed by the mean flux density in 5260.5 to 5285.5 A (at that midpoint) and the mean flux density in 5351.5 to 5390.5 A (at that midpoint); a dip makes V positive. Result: -1.89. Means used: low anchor 15.7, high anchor 17.7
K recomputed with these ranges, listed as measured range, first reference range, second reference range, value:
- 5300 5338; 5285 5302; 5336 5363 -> -0.47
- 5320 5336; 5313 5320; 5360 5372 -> 1.59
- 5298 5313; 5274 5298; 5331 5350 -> -0.73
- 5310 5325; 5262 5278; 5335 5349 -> -1.81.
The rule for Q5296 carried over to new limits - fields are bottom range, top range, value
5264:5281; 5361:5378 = 1.20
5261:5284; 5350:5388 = 1.15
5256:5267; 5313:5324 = 1.07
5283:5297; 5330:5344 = 1.01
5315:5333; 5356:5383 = 1.02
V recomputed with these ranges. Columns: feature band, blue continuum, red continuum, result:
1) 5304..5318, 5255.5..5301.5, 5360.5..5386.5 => -1.6 A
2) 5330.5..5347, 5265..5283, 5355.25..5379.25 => -1.4 A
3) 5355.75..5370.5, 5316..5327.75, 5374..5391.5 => -0.3 A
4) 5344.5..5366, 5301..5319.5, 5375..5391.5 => -0.1 A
